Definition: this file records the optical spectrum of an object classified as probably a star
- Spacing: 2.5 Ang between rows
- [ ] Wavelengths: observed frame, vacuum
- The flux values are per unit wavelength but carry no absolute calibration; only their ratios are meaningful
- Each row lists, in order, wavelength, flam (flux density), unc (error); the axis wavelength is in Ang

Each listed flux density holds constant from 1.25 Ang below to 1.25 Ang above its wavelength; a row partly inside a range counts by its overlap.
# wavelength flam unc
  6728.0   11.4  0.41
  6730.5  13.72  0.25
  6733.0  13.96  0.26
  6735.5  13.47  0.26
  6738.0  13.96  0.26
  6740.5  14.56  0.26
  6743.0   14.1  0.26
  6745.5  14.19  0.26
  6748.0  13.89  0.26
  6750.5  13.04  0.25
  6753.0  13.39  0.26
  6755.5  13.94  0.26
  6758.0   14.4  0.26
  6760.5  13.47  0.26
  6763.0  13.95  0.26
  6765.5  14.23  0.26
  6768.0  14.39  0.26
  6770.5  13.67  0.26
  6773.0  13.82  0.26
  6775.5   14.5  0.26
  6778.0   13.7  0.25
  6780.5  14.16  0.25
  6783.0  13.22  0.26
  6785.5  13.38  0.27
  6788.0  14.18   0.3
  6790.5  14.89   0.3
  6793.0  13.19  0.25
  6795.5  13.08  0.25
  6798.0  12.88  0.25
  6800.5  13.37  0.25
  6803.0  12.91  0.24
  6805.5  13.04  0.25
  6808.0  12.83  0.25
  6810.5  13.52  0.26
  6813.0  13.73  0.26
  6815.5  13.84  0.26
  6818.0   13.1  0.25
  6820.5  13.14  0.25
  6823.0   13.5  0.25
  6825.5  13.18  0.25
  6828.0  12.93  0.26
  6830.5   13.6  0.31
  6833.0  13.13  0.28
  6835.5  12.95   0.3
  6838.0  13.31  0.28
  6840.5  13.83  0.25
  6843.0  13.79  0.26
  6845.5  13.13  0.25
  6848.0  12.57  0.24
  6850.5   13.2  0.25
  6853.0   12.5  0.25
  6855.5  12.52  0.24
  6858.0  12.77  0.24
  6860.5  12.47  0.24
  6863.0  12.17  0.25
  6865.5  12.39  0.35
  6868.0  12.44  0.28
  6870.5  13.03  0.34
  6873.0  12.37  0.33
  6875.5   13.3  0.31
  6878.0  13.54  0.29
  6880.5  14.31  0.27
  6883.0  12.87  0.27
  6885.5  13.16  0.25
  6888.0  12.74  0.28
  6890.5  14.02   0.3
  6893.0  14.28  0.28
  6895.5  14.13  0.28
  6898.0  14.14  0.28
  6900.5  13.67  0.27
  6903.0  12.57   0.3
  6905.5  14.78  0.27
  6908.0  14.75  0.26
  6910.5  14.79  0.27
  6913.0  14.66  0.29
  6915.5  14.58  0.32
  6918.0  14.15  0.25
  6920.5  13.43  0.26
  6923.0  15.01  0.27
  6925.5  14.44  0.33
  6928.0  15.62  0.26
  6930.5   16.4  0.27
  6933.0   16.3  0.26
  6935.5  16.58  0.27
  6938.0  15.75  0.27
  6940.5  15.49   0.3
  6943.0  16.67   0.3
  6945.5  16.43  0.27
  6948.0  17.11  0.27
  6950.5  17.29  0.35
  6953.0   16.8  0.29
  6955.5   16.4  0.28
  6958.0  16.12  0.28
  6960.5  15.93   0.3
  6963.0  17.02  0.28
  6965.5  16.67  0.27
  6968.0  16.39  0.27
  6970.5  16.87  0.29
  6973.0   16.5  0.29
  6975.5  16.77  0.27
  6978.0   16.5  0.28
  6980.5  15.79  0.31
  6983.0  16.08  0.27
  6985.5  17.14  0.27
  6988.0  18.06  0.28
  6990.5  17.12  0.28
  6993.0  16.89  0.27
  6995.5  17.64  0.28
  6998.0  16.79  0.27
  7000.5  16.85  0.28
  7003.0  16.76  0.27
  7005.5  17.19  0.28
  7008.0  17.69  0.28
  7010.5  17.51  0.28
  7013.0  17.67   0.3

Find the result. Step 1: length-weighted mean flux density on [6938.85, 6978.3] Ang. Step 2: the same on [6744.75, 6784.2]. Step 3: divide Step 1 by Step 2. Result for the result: 1.19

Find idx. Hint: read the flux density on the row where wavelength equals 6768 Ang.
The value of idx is 14.39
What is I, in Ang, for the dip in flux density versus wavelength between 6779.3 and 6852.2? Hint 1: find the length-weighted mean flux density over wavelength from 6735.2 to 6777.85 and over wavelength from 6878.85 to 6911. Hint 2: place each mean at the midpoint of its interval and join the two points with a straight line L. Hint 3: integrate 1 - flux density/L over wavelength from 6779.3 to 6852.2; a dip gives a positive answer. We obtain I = 2.8 Ang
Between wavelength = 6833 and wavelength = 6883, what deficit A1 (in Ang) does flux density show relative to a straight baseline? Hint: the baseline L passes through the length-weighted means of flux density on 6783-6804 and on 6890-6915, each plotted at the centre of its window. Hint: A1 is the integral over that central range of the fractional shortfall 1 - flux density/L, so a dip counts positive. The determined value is 3.3 Ang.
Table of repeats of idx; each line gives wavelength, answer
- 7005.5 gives 17.19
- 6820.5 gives 13.14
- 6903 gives 12.57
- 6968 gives 16.39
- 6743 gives 14.1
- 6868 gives 12.44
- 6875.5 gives 13.3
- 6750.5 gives 13.04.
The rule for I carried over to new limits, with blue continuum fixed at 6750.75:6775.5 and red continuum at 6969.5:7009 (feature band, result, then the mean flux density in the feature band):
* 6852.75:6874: 3.8 Ang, 12.5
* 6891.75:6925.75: 3.5 Ang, 14.2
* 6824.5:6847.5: 2.4 Ang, 13.3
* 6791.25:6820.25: 2.5 Ang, 13.3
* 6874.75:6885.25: 1.3 Ang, 13.5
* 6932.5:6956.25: -0.3 Ang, 16.5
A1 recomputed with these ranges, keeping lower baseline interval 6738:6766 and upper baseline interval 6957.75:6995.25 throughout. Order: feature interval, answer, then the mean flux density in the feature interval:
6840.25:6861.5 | 3.1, 12.9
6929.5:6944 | 0.0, 16.2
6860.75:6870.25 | 1.8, 12.4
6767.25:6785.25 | 0.4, 13.9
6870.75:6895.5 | 3.4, 13.4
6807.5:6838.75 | 3.2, 13.3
